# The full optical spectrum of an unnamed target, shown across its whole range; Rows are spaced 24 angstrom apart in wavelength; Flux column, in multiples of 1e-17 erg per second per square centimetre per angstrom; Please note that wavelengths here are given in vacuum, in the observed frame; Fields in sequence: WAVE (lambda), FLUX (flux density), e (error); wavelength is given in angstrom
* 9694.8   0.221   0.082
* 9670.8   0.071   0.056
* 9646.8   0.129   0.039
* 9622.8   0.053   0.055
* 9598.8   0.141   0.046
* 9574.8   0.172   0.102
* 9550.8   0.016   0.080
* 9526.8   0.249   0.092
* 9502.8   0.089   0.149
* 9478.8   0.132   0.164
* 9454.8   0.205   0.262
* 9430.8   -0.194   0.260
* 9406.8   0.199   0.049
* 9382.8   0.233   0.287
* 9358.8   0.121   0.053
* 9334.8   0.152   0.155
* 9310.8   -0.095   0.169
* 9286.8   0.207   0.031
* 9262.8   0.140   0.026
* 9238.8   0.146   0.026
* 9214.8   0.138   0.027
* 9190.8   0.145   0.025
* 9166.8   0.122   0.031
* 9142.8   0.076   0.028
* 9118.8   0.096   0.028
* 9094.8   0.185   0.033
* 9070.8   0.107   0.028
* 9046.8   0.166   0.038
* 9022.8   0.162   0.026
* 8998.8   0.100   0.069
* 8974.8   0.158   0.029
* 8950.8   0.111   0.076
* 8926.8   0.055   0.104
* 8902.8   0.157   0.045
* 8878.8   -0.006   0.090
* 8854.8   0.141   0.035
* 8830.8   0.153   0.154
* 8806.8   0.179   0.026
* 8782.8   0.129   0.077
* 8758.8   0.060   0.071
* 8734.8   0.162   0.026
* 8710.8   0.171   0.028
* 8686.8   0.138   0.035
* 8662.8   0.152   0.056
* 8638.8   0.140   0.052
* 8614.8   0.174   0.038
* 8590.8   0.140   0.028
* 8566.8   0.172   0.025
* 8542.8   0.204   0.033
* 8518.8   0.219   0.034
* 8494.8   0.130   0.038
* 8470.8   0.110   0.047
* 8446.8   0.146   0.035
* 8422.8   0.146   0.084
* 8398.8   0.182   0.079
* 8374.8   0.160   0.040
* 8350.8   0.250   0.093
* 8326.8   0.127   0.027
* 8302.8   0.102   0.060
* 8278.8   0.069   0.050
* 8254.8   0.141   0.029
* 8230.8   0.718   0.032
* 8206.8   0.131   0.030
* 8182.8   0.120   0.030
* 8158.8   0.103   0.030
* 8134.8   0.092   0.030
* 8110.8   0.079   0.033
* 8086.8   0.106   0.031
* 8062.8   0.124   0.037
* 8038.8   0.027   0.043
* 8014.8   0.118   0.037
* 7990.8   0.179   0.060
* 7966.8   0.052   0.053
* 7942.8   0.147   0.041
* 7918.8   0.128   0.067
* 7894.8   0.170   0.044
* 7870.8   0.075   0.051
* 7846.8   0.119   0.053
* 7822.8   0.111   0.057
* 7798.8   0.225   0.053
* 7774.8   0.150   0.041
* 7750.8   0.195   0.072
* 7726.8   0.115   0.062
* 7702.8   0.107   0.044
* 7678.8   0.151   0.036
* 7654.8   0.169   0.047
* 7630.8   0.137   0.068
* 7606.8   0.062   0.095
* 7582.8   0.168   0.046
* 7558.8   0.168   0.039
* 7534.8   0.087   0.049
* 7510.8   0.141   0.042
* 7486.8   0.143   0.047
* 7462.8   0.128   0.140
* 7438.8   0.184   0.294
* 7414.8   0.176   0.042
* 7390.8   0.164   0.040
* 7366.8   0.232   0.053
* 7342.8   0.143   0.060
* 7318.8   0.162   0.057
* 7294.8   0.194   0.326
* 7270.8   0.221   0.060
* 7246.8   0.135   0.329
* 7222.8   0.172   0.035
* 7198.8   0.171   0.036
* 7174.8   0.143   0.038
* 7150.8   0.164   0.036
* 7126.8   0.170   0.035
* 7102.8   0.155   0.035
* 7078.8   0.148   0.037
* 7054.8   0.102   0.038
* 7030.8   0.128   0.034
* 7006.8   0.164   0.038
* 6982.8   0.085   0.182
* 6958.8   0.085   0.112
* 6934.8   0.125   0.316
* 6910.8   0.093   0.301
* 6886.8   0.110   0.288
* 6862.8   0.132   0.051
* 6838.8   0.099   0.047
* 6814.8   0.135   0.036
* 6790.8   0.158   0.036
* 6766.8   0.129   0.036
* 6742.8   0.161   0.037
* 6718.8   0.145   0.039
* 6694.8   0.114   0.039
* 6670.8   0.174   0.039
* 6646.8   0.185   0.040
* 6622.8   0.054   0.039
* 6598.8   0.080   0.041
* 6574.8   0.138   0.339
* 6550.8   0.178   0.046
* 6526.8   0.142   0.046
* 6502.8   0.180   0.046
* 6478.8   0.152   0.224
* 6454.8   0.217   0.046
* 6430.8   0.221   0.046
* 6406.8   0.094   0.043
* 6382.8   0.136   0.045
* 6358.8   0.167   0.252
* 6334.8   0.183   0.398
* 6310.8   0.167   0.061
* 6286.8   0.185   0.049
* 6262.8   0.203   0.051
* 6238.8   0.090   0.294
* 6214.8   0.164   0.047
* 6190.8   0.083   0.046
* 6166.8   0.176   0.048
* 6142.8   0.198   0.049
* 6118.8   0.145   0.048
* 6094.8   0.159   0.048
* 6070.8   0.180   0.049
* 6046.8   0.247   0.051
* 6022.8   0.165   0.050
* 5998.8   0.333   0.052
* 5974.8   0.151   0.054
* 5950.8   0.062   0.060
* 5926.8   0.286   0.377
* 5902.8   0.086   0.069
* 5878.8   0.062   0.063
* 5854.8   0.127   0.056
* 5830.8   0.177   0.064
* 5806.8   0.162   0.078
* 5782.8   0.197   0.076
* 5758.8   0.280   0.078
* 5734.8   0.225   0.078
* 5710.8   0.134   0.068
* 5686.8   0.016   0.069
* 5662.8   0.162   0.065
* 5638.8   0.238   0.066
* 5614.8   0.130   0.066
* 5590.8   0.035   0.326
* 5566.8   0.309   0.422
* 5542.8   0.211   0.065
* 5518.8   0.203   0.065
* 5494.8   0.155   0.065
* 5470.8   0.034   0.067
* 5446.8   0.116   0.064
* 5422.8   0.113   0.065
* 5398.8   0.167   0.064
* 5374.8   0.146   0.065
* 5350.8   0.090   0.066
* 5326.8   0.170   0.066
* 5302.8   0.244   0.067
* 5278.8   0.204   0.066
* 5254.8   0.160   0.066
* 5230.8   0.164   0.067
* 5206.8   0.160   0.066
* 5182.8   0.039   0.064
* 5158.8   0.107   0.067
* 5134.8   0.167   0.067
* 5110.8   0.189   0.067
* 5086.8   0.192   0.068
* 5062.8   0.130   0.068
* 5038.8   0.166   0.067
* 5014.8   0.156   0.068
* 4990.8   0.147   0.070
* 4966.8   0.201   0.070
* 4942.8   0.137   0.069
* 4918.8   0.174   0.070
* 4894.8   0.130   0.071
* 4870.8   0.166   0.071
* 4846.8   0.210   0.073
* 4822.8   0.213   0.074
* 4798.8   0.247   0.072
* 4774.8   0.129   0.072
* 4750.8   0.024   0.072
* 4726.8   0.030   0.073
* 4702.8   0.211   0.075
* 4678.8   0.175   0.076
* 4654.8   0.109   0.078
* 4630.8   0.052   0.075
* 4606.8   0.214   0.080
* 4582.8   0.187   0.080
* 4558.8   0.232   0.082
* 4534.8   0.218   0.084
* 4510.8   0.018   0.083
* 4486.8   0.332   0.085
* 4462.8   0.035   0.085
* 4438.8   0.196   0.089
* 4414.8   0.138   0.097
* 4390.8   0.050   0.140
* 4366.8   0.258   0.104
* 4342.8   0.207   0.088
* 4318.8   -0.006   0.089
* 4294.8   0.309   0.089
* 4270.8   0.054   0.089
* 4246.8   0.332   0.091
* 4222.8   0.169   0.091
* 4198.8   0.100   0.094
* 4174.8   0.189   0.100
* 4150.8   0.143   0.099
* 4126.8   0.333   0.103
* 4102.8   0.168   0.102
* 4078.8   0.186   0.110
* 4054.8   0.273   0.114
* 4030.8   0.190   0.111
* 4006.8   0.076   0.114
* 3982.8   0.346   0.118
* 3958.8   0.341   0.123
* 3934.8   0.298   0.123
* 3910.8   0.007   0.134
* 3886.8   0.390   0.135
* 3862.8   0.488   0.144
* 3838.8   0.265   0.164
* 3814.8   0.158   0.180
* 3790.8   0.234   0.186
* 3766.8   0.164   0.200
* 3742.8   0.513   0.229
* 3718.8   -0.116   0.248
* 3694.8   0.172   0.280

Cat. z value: 1.21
